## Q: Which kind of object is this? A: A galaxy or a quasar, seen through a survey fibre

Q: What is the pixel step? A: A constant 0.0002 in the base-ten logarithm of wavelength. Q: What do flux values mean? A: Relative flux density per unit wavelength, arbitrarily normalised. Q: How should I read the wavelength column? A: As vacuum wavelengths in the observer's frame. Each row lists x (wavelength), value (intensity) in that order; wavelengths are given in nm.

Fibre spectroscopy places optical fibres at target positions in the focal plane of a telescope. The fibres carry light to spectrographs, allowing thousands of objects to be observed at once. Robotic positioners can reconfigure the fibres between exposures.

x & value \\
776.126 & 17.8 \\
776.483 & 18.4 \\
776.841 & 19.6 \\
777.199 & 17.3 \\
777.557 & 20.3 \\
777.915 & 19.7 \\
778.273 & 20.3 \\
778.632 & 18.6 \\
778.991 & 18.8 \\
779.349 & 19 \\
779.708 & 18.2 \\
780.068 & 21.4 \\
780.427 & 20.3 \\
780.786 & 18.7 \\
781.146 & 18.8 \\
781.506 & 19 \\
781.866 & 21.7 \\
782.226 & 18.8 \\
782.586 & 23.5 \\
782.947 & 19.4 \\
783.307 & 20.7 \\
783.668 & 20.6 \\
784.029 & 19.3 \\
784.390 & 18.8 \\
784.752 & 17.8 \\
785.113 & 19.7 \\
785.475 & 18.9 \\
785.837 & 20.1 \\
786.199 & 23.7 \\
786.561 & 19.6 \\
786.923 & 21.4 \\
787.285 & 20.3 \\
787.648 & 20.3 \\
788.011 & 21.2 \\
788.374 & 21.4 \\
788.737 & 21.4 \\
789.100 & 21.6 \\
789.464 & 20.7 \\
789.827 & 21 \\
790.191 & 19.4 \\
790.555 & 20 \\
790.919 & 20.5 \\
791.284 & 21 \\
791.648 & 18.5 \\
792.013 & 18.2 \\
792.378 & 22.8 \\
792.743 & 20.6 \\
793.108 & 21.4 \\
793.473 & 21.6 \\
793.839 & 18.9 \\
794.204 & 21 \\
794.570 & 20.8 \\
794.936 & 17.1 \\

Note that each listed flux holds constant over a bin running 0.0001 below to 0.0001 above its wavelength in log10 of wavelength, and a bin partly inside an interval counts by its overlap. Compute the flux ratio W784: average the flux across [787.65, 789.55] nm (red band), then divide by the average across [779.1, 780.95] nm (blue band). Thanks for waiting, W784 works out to 1.09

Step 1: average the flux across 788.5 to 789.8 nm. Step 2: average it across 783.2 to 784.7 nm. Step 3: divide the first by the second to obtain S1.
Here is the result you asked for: 1.1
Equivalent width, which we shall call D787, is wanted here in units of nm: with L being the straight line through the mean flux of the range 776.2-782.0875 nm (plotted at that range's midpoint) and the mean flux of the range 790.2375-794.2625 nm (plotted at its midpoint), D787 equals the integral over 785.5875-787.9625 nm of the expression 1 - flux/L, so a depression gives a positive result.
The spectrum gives -0.11 nm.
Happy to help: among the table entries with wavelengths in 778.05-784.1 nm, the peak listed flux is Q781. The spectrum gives 23.5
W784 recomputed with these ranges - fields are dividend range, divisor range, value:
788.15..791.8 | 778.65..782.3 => 1.06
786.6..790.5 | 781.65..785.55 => 1.04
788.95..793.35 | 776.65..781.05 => 1.06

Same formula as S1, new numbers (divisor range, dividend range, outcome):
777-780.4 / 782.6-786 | 1.02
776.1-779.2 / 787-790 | 1.10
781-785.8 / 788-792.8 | 1.04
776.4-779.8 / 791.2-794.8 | 1.07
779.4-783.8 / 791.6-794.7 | 1.02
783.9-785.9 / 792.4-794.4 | 1.10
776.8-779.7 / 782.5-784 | 1.08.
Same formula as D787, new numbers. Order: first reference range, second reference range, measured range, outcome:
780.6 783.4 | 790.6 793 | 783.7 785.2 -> 0.08 nm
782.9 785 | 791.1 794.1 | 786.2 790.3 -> -0.20 nm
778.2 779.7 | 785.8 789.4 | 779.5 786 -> 0.05 nm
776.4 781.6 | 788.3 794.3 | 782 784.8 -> -0.04 nm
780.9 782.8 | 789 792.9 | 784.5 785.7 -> 0.09 nm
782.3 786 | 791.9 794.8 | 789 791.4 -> -0.02 nm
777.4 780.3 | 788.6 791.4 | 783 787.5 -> 0.03 nm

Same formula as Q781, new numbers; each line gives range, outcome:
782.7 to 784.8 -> 20.7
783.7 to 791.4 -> 23.7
